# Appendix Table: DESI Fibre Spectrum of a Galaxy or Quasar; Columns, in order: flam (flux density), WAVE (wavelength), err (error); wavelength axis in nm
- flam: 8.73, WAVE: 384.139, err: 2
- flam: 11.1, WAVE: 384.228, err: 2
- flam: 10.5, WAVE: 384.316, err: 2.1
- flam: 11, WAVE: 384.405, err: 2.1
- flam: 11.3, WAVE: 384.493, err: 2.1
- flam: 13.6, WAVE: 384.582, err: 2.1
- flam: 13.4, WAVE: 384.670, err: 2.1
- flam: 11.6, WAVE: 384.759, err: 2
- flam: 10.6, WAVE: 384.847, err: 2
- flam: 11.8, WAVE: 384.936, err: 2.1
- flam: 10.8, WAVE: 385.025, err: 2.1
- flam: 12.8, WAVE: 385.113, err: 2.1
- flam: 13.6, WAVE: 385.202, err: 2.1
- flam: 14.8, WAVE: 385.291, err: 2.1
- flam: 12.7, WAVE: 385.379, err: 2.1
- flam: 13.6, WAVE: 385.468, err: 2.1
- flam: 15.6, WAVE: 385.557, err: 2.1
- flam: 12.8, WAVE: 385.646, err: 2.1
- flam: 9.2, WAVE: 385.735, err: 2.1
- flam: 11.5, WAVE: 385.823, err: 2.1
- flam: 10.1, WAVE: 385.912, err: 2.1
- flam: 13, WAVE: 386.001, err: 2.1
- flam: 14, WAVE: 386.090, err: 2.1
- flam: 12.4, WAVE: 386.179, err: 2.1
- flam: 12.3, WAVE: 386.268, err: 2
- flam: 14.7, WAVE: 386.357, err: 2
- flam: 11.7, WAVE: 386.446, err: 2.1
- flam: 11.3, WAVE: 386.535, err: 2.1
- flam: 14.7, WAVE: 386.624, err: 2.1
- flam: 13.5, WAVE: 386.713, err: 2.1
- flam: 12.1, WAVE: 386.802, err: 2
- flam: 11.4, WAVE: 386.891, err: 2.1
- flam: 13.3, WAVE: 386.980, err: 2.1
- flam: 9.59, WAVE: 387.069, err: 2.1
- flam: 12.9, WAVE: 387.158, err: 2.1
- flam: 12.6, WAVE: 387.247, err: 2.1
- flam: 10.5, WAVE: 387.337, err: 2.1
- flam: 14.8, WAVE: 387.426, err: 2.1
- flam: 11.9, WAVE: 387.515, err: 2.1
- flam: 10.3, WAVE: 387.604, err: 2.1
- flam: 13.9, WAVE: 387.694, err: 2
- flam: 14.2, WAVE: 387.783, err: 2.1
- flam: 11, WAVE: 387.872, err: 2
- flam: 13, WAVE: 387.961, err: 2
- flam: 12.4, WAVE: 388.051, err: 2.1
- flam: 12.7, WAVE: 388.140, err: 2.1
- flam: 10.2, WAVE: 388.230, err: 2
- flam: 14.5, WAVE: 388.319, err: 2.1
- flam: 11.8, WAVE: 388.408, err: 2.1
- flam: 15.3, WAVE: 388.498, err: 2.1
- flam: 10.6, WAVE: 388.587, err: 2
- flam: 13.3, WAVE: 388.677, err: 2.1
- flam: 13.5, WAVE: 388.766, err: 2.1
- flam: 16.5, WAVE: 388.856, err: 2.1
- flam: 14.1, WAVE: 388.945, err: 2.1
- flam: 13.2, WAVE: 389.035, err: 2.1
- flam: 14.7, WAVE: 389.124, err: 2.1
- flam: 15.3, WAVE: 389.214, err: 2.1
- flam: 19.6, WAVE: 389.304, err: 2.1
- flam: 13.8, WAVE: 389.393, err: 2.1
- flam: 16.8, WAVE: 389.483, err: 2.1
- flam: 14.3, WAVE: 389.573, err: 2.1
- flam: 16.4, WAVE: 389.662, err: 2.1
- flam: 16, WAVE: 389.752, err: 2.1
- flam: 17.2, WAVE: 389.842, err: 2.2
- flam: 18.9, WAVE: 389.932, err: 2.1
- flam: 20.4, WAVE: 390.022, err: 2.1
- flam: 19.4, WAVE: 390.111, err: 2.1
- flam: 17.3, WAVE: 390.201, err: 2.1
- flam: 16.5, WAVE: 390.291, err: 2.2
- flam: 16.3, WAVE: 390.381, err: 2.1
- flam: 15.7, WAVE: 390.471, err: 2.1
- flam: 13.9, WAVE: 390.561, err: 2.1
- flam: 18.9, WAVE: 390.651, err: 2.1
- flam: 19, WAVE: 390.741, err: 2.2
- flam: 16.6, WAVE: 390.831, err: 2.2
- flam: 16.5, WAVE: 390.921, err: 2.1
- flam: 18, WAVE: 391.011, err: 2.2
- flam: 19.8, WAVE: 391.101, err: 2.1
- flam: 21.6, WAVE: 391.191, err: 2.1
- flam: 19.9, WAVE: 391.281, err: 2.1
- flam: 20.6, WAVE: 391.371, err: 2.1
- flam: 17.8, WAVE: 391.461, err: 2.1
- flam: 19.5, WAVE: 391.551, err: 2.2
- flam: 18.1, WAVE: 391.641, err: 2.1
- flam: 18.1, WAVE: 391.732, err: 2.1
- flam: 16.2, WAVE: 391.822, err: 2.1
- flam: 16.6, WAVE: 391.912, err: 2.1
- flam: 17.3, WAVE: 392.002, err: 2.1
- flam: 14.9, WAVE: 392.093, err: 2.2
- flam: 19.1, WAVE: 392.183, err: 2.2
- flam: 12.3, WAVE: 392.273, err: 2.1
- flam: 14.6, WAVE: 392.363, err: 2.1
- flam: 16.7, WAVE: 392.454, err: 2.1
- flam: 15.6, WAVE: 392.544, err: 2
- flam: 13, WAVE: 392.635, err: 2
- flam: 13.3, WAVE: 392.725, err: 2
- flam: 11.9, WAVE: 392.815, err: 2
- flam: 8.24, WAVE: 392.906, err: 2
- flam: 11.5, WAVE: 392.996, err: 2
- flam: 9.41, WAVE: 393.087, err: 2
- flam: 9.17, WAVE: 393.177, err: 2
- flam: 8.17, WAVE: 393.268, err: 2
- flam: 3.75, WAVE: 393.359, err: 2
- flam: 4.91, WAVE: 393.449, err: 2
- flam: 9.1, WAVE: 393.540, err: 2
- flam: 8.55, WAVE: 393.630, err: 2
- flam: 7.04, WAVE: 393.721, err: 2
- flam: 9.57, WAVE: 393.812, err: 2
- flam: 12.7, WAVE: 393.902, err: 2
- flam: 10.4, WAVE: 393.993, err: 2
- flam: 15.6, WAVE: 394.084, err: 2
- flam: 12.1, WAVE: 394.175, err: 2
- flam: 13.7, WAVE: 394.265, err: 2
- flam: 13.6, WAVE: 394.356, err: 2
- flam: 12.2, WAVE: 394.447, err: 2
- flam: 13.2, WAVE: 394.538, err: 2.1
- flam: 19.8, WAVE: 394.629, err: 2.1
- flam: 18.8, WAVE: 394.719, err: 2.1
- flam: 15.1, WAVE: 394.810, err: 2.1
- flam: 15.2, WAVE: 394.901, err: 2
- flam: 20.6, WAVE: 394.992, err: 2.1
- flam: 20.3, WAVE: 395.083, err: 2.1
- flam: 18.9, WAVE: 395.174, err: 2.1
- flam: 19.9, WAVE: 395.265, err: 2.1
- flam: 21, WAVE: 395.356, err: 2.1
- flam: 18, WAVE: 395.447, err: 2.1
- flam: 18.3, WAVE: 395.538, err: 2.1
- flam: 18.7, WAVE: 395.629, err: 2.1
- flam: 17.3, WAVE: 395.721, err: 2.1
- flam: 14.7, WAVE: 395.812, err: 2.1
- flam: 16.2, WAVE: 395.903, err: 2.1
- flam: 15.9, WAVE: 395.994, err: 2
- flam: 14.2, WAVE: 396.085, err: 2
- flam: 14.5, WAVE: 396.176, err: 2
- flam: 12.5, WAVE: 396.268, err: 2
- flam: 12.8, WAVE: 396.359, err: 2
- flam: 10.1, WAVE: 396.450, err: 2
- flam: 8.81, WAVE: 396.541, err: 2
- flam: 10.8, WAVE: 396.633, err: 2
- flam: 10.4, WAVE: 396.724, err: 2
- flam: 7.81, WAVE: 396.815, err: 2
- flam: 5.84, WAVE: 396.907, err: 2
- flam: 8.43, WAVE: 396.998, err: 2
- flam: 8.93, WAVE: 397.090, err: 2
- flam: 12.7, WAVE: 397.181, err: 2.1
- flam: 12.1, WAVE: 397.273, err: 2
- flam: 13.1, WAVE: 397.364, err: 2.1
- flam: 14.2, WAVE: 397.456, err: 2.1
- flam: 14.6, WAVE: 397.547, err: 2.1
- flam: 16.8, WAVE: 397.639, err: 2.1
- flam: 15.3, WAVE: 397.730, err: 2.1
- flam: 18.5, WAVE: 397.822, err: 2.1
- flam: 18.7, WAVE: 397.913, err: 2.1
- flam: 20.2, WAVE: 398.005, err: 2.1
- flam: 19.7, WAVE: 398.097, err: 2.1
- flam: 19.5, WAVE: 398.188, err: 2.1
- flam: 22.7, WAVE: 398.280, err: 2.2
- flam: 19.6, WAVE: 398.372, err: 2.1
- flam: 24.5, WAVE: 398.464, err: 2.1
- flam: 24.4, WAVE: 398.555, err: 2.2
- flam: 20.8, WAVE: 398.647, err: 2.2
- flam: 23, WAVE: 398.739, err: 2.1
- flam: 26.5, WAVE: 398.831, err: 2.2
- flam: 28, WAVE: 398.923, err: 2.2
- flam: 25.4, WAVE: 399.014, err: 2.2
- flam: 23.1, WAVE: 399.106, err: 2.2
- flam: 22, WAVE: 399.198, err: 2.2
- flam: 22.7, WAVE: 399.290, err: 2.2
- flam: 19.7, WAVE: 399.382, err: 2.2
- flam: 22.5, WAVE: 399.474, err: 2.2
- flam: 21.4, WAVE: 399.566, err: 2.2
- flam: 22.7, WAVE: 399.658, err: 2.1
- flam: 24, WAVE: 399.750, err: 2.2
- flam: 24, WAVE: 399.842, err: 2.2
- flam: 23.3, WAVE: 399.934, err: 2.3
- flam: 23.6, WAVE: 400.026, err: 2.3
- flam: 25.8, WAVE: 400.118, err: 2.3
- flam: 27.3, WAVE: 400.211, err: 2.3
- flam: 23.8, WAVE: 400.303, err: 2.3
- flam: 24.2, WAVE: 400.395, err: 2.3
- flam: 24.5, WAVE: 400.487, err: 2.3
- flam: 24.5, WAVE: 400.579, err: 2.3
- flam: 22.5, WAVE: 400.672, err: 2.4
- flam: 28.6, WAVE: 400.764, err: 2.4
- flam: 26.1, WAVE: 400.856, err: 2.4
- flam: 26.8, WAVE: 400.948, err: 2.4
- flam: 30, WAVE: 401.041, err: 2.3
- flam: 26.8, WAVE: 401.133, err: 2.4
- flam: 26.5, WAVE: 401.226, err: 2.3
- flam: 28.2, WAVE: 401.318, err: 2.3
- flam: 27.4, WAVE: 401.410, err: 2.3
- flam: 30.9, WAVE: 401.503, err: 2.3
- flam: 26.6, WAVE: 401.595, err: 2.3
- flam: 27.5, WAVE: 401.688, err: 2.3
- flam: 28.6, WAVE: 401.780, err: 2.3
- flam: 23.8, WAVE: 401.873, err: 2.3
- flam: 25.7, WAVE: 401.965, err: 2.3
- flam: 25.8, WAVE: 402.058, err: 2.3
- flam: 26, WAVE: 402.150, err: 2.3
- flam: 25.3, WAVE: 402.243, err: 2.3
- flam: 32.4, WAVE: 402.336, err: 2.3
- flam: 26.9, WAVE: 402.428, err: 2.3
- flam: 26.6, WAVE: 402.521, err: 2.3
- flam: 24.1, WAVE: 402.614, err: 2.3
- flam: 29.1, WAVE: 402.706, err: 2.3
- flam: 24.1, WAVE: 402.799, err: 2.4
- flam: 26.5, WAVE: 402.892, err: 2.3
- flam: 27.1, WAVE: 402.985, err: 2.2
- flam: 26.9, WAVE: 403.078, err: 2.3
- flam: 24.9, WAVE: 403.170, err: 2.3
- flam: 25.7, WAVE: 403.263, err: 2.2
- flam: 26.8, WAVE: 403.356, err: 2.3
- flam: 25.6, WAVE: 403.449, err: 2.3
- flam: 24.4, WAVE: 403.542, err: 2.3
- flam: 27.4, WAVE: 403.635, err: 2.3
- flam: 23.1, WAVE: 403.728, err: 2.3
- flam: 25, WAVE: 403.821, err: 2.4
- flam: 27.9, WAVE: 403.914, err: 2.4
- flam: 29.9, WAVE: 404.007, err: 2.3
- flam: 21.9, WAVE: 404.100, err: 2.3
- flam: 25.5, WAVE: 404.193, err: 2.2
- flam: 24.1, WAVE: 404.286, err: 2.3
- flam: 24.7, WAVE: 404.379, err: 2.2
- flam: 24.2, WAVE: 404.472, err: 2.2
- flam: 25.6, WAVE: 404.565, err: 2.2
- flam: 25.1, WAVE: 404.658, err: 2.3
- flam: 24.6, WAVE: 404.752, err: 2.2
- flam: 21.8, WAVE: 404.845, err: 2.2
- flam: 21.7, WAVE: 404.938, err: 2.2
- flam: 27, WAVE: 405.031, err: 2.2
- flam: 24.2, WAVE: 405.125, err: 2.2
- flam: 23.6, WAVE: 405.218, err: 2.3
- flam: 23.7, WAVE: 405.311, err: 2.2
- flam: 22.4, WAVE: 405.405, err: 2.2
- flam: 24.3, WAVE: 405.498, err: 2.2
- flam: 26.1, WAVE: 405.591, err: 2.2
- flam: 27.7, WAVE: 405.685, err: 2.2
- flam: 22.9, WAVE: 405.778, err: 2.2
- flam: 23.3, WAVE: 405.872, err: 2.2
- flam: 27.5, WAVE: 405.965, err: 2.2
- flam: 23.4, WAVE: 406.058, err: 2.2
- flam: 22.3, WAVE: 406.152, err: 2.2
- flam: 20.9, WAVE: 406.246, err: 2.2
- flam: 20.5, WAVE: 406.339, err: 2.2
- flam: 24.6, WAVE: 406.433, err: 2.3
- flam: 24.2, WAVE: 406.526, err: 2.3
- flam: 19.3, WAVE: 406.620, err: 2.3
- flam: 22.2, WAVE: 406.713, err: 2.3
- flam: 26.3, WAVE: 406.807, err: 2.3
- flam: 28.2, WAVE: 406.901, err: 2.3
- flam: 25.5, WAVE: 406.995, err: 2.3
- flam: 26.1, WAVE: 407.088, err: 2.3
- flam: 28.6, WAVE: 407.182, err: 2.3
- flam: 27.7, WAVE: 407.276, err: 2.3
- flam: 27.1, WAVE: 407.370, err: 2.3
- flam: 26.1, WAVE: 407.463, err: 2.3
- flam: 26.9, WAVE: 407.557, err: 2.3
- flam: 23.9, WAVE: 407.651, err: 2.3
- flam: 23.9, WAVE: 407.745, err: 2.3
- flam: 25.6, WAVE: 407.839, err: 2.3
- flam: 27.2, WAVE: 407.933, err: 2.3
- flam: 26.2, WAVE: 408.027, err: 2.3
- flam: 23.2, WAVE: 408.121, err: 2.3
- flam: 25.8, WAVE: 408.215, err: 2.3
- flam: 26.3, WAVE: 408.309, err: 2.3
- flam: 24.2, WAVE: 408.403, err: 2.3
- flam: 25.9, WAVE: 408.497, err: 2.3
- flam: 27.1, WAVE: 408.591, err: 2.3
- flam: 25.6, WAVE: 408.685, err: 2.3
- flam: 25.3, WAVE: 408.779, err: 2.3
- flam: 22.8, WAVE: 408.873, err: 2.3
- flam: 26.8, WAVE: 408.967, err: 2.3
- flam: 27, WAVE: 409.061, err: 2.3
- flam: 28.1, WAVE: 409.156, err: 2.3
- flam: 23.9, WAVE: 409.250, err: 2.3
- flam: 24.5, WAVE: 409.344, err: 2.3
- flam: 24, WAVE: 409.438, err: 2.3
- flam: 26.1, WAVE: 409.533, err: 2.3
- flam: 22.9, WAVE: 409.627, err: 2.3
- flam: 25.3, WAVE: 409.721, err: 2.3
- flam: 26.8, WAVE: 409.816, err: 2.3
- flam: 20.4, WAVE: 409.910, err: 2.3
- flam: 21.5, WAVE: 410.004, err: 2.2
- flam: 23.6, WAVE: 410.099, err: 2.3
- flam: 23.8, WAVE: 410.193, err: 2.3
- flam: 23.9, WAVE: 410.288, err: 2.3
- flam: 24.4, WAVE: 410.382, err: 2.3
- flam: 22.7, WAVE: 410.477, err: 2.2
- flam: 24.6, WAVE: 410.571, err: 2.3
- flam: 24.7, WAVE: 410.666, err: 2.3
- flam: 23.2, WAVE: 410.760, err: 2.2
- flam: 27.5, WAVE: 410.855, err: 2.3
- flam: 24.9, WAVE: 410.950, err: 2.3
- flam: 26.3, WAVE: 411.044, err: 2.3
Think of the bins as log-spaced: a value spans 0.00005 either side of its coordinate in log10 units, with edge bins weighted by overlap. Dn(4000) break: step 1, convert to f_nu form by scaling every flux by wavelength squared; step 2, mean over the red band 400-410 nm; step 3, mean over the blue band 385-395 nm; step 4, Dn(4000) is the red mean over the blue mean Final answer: 1.95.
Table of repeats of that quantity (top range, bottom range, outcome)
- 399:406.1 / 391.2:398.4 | 1.82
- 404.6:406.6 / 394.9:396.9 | 1.66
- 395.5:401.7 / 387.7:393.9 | 1.43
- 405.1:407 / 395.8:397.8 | 2.03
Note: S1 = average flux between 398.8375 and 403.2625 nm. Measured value 25.6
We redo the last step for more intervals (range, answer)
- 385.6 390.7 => 13.9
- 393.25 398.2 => 13.9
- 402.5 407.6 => 25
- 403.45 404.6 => 25.3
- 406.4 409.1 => 25.5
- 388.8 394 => 14.9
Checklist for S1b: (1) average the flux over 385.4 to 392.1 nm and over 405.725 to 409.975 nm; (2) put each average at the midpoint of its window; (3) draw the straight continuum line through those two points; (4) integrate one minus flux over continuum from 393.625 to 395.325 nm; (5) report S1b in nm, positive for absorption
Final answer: 0.30 nm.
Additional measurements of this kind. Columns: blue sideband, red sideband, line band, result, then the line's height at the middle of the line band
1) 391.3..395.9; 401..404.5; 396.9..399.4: 0.22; 20.5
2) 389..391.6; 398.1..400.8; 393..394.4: 0.70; 19.7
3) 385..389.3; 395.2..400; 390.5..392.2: -0.36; 14.8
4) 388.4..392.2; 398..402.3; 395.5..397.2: 0.71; 21.6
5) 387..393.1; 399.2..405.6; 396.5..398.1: 0.62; 21.2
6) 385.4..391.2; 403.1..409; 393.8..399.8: 0.79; 19.4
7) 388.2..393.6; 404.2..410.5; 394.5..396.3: 0.05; 17.7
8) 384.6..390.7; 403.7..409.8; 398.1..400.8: -0.37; 20.7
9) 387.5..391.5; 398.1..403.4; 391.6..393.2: 0.33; 18.1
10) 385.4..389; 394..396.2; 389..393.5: -0.31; 14.6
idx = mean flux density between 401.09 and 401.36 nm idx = 27.1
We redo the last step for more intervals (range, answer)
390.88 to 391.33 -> 19.2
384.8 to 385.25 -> 11.9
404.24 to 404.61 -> 24.7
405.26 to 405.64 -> 24.1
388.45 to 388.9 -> 13.8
